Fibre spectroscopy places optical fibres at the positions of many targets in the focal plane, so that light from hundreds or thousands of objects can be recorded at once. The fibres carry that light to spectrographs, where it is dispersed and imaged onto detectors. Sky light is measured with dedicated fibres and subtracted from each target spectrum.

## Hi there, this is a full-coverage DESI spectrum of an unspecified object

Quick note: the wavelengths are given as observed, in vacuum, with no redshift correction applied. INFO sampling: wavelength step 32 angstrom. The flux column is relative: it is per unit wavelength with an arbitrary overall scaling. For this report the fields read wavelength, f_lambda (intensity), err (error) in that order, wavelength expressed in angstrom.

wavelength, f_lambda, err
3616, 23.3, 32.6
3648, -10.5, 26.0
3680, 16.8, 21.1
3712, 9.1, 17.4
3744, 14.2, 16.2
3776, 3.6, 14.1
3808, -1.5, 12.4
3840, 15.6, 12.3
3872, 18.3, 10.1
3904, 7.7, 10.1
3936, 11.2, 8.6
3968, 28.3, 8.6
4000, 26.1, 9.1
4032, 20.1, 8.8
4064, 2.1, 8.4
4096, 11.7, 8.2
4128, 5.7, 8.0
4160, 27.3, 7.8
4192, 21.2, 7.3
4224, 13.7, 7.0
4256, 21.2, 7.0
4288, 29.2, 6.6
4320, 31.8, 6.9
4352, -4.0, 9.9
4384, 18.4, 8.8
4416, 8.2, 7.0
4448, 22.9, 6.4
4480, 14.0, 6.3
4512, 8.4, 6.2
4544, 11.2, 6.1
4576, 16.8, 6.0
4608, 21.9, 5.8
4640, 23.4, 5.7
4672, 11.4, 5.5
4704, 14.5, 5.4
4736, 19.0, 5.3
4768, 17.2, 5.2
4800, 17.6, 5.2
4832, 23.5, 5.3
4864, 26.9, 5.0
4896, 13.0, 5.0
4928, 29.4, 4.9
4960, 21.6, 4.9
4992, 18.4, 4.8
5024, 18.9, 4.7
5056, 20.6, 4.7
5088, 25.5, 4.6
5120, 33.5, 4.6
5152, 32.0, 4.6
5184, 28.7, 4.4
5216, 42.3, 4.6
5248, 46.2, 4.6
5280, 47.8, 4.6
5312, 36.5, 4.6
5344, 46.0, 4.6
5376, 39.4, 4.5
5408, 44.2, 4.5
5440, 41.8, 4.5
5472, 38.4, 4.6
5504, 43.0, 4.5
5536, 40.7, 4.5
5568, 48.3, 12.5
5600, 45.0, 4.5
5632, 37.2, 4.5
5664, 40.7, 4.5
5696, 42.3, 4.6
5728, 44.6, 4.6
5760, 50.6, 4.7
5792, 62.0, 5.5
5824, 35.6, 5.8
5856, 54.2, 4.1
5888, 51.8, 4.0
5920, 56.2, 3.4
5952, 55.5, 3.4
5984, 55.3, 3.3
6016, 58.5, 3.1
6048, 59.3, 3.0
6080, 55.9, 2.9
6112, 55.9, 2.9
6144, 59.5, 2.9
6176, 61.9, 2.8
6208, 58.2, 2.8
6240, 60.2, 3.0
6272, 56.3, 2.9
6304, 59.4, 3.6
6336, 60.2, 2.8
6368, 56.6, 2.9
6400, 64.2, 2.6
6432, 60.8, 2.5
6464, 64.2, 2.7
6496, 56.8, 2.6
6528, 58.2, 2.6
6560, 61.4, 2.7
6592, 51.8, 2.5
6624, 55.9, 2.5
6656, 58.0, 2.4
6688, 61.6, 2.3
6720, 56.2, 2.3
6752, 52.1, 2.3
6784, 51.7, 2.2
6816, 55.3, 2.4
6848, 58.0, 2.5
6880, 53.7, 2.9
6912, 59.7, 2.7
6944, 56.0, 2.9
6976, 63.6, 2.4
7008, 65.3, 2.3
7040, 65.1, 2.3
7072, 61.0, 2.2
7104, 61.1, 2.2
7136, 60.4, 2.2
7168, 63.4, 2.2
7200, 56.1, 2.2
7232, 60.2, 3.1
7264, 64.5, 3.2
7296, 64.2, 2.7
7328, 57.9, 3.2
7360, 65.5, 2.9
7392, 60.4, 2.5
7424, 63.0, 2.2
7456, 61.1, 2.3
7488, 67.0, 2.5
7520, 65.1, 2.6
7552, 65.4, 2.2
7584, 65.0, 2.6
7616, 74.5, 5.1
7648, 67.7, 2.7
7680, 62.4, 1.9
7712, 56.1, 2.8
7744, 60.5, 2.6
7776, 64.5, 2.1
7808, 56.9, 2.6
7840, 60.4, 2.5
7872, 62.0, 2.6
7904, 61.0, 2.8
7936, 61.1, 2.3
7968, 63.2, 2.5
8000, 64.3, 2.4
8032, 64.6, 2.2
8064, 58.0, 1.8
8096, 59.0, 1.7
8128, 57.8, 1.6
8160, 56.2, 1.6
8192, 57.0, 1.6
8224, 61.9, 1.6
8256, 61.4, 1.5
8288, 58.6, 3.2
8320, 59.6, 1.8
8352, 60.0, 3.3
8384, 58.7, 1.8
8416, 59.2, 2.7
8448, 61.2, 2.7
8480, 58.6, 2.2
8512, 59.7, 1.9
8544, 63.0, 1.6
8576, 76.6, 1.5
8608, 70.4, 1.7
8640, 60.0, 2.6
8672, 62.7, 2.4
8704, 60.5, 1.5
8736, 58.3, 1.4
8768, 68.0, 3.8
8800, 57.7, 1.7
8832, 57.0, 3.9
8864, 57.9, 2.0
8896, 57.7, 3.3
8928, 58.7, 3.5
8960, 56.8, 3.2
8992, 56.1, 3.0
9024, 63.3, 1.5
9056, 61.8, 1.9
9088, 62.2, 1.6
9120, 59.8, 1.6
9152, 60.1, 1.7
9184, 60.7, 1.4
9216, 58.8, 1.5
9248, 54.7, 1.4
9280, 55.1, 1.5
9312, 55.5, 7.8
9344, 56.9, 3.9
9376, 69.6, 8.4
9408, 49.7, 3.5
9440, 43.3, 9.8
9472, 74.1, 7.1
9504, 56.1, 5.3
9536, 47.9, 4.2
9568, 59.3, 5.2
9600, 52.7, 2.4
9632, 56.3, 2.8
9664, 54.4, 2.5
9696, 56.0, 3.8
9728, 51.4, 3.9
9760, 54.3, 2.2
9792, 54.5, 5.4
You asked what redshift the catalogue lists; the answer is 0.31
